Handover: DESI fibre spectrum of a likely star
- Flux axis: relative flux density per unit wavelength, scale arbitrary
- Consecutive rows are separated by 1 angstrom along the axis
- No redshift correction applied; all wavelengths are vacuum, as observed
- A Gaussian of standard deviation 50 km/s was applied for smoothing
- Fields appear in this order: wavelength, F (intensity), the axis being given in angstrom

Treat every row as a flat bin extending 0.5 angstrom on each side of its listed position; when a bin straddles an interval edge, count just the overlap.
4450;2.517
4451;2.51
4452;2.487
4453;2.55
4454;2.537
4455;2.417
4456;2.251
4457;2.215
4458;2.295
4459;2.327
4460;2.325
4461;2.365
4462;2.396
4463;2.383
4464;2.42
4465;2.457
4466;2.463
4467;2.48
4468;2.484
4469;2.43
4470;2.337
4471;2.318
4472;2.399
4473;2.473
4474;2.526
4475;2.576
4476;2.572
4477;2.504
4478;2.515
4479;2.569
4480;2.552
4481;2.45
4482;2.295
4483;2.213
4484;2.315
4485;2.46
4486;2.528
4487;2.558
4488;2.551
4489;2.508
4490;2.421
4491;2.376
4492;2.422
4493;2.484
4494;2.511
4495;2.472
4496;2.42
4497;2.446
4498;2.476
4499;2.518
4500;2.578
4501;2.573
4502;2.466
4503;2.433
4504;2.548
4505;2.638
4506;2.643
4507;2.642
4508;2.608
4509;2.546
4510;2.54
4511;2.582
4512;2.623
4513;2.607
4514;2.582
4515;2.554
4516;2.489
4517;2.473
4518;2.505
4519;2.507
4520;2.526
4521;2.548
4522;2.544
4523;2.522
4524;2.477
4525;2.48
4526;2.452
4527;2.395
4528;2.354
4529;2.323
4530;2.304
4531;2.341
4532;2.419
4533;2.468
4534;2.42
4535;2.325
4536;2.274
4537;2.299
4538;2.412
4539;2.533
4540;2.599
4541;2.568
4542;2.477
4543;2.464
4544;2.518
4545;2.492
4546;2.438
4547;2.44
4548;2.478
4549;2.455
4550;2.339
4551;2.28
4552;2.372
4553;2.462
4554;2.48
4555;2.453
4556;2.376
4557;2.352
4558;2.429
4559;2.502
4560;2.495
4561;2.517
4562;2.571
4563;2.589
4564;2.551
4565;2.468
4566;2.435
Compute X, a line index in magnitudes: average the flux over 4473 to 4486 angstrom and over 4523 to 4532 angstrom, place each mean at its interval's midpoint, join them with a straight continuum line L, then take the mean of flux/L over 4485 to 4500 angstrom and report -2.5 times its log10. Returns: -0.01 mag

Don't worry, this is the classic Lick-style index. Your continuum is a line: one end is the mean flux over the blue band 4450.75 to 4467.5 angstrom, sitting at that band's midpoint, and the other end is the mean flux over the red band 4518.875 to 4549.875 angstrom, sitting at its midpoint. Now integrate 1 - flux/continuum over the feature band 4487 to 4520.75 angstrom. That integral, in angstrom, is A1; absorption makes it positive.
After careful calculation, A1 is -1.3 angstrom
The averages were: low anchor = 2.4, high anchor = 2.44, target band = 2.52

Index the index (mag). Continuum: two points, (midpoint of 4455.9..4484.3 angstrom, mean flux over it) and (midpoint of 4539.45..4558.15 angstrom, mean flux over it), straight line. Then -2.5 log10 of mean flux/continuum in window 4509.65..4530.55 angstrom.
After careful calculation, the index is -0.03 mag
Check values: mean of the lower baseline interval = 2.41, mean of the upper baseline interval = 2.45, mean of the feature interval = 2.49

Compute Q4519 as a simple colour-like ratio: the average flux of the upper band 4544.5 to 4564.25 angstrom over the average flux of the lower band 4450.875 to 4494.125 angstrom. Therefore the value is 1.01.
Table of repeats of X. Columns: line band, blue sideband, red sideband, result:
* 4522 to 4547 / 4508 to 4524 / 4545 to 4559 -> 0.02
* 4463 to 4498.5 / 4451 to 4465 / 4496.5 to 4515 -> 0.01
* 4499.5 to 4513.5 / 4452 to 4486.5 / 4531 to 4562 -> -0.06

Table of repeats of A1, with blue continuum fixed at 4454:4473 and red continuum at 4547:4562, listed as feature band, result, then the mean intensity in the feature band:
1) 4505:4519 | -0.9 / 2.57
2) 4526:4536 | 0.2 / 2.37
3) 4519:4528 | -0.3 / 2.49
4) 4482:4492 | -0.1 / 2.43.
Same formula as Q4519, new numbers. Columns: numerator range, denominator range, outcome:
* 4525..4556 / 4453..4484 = 1.00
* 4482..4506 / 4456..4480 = 1.02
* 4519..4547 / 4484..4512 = 0.97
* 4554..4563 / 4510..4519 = 0.97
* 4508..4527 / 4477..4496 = 1.03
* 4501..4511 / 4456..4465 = 1.09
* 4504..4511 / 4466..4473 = 1.07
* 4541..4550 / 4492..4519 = 0.97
